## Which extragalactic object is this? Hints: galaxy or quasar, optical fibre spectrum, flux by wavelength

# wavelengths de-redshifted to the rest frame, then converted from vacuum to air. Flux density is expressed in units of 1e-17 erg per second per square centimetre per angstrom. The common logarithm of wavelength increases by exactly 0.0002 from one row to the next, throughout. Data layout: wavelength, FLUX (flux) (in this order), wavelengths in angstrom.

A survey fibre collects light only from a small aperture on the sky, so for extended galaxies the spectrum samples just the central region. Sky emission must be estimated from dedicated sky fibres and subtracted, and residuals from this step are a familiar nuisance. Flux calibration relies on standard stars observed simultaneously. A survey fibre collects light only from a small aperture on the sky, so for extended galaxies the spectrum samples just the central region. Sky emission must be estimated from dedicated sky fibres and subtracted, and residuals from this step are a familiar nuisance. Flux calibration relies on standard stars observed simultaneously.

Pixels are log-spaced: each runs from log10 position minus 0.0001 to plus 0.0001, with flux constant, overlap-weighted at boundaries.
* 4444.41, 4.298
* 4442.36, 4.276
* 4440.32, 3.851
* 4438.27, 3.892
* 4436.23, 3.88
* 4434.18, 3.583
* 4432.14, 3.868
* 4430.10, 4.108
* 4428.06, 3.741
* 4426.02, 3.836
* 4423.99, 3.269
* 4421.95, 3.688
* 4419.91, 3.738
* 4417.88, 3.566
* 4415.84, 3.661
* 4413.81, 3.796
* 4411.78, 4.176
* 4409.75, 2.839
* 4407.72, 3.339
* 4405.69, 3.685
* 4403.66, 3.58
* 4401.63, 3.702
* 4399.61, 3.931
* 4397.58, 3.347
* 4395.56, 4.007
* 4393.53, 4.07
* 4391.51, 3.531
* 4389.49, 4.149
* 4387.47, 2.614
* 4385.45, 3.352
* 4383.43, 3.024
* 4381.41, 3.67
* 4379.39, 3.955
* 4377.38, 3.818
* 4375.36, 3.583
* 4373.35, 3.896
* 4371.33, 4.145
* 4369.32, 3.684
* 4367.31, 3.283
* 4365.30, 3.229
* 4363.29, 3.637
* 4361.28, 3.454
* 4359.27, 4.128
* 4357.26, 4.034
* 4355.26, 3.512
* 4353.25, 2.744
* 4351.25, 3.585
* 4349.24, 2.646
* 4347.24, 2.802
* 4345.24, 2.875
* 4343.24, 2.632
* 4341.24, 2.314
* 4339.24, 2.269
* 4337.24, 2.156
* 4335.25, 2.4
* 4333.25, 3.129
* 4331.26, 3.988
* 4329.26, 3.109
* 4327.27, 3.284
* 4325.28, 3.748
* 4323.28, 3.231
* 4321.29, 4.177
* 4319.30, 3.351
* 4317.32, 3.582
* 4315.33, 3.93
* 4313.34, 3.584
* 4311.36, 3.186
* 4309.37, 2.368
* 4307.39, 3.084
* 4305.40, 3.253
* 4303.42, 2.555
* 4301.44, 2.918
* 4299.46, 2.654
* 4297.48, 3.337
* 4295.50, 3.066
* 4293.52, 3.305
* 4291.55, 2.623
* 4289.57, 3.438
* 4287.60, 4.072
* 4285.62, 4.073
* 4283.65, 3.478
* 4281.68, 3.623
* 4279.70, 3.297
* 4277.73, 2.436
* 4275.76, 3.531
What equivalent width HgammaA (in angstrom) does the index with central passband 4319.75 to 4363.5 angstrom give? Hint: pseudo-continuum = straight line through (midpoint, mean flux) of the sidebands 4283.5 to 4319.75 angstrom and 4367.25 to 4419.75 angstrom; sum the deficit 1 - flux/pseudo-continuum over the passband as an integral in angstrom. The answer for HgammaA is 3.19 angstrom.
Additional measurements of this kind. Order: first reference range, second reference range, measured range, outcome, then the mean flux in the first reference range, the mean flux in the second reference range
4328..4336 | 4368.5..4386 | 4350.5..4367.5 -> -0.18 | 3.18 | 3.69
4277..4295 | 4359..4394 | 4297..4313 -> 2.30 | 3.38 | 3.61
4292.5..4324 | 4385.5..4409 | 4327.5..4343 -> 2.57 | 3.22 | 3.61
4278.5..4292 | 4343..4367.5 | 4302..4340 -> 2.56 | 3.53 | 3.29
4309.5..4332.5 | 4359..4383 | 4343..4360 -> 1.81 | 3.51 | 3.68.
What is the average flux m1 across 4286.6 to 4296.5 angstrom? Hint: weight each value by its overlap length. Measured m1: 3.3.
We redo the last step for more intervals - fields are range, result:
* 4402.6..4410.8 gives 3.36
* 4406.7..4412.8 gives 3.45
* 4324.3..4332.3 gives 3.53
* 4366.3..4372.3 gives 3.7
